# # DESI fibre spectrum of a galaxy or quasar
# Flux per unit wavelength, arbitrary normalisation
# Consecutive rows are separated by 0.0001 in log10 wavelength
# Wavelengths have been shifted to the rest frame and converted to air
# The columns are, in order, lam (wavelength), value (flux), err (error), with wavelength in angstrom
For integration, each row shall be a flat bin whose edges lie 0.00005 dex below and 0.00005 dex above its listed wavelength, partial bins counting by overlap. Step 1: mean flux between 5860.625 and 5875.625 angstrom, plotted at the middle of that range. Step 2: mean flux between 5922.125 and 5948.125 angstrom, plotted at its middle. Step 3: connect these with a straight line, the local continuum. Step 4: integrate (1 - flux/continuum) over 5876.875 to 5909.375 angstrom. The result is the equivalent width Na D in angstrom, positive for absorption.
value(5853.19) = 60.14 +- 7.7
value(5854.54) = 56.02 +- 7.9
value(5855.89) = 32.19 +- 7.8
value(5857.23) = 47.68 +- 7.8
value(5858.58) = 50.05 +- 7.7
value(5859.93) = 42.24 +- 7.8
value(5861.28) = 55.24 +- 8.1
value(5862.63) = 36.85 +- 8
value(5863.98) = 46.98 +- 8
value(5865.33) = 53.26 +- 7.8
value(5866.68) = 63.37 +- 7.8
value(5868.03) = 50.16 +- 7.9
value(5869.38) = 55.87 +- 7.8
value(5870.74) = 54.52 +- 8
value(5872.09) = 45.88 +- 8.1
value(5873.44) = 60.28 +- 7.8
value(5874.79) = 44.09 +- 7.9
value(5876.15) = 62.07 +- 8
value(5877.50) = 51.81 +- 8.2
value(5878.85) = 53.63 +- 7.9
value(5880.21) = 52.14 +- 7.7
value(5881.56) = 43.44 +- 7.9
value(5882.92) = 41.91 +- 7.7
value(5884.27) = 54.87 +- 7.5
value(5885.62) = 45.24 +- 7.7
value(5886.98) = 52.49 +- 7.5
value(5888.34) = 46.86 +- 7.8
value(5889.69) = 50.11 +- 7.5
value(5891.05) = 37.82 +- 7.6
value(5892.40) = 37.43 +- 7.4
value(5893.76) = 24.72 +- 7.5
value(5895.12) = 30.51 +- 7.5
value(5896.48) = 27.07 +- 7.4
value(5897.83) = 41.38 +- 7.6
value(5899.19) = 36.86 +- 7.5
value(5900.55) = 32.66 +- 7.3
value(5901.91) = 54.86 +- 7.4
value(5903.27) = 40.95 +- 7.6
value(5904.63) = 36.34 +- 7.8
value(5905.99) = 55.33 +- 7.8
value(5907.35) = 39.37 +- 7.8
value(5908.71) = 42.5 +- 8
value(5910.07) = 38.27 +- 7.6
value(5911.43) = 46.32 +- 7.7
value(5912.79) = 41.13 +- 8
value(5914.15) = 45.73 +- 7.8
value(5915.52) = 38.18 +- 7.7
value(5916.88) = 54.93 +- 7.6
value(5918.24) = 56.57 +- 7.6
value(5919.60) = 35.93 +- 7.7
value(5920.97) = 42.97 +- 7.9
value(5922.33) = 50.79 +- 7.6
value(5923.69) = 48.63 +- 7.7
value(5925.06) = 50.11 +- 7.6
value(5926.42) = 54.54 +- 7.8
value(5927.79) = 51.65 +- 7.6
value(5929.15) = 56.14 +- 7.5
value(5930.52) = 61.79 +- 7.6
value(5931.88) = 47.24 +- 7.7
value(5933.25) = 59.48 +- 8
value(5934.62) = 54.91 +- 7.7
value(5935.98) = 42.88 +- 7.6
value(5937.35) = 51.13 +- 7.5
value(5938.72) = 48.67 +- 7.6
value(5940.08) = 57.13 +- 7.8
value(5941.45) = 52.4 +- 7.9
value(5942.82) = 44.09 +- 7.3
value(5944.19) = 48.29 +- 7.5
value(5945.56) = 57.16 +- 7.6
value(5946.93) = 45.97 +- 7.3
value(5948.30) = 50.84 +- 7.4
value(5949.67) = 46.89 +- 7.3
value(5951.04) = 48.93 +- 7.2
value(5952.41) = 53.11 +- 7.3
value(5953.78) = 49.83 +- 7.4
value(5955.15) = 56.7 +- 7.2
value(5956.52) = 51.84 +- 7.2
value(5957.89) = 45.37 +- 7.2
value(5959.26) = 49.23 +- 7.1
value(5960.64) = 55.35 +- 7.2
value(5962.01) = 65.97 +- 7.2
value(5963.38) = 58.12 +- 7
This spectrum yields 5.5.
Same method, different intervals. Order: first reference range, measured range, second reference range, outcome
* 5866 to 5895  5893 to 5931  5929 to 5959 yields 4.52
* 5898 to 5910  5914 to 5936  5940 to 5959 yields -2.16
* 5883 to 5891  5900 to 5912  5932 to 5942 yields 1.63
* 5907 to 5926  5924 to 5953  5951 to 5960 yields -1.89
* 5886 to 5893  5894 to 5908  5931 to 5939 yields 2.27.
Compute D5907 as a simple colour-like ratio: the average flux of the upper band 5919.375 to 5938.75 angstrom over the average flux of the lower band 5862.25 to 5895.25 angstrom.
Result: 1.05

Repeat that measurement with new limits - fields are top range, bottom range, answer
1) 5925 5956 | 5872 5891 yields 1.03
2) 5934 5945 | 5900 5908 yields 1.15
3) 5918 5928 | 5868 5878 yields 0.91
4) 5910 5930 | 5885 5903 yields 1.20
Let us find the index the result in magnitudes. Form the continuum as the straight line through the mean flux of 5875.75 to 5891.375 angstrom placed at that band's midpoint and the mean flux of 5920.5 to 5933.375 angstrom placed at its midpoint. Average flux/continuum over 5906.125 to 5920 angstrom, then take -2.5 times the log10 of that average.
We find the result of 0.15 mag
